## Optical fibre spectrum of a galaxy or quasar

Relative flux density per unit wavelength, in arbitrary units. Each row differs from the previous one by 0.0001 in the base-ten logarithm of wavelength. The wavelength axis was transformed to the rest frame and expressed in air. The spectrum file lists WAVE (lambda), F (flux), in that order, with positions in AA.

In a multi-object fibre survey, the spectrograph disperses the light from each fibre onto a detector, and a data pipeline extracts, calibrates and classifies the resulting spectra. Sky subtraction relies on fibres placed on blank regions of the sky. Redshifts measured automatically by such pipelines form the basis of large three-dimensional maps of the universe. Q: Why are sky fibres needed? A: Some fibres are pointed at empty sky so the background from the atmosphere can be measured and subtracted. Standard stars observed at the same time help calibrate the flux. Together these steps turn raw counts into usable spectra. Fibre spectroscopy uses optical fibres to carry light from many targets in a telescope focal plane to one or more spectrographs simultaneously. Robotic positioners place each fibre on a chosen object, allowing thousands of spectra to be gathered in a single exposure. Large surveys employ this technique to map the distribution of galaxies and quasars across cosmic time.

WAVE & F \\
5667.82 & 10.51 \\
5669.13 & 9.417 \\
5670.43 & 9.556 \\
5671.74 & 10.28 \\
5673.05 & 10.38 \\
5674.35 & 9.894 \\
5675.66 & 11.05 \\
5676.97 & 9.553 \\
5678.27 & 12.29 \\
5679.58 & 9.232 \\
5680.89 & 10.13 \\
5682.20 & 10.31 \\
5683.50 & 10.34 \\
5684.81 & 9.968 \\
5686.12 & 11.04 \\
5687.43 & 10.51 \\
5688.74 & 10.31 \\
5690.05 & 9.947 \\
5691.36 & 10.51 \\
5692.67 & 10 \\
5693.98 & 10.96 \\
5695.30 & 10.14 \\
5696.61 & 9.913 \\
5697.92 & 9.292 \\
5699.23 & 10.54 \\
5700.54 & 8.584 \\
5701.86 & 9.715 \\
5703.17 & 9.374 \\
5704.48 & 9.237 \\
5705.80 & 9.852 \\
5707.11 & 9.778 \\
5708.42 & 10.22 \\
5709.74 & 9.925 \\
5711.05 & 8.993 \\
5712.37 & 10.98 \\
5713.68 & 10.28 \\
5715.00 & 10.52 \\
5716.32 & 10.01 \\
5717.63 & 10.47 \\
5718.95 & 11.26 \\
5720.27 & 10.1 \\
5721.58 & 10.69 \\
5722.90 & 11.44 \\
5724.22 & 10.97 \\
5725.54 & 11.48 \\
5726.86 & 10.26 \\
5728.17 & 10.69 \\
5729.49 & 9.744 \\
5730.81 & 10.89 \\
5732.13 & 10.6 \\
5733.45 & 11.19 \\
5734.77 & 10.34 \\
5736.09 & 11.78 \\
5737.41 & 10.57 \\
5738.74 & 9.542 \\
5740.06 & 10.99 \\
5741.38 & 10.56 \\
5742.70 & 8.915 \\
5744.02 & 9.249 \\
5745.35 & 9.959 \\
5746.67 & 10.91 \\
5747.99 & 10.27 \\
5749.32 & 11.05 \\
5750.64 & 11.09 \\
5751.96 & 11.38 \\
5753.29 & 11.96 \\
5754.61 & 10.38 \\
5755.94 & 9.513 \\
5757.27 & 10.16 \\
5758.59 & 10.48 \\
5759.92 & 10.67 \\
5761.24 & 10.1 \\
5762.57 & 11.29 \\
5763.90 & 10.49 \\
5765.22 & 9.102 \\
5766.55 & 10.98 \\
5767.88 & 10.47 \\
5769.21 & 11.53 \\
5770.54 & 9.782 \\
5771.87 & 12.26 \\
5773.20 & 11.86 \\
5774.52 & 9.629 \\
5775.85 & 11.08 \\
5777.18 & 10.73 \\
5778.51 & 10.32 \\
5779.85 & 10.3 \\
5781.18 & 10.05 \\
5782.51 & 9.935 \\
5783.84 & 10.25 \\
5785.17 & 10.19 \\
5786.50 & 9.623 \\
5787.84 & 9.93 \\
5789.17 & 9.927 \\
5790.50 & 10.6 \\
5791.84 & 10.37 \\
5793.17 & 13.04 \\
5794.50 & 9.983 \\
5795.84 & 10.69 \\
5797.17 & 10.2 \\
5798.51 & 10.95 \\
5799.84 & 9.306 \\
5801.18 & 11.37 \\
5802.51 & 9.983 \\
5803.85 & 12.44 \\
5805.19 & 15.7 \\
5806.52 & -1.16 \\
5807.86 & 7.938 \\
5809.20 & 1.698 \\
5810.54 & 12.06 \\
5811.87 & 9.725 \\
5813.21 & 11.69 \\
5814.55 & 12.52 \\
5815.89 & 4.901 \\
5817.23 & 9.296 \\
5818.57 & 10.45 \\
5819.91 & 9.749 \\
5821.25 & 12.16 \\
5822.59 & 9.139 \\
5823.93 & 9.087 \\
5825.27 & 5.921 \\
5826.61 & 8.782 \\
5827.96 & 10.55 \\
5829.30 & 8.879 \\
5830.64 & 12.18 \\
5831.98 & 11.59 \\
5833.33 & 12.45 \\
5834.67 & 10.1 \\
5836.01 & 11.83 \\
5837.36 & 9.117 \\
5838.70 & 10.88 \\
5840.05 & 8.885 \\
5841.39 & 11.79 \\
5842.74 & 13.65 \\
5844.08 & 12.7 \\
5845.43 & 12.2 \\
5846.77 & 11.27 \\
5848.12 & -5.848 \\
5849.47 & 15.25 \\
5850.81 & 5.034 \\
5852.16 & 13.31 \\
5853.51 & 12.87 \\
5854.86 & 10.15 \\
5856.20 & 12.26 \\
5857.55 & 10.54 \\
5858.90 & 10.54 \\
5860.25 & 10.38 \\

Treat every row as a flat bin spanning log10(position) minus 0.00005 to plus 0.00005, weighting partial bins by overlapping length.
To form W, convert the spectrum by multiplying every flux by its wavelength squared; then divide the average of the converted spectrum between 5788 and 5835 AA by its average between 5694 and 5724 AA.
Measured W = 1.01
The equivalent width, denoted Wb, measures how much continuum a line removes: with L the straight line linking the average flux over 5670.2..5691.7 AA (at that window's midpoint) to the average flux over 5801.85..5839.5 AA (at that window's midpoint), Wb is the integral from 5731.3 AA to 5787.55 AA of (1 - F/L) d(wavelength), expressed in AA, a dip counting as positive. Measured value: -3.3 AA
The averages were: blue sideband 10.3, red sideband 9.63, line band 10.5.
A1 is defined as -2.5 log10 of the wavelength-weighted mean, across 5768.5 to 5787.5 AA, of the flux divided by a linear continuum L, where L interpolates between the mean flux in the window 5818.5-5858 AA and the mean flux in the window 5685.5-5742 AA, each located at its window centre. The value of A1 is -0.03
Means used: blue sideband 10.3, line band 10.5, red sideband 10.2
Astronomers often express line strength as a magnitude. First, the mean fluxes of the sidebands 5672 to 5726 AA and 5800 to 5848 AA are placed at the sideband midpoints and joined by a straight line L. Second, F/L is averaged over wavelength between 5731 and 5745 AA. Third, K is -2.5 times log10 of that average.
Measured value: -0.03 mag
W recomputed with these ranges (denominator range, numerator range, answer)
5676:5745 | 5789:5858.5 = 1.01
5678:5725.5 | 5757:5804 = 1.06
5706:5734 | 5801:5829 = 0.91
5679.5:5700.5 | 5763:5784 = 1.07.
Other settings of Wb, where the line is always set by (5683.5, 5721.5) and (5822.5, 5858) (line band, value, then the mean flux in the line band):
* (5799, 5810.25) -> 1.8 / 8.57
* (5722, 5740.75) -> -1.2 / 10.7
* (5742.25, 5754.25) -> -0.5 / 10.6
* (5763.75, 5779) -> -0.8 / 10.7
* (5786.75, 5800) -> -0.5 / 10.5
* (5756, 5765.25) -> -0.2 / 10.4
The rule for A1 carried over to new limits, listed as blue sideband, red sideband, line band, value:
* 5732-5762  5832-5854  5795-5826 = 0.112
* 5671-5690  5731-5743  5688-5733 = 0.025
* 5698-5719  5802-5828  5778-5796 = -0.116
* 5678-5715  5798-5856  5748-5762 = -0.073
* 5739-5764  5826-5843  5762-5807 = 0.016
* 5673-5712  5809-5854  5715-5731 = -0.064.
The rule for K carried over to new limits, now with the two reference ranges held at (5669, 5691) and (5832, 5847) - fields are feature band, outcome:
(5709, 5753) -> 0.01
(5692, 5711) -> 0.07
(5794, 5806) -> 0.01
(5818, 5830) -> 0.19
